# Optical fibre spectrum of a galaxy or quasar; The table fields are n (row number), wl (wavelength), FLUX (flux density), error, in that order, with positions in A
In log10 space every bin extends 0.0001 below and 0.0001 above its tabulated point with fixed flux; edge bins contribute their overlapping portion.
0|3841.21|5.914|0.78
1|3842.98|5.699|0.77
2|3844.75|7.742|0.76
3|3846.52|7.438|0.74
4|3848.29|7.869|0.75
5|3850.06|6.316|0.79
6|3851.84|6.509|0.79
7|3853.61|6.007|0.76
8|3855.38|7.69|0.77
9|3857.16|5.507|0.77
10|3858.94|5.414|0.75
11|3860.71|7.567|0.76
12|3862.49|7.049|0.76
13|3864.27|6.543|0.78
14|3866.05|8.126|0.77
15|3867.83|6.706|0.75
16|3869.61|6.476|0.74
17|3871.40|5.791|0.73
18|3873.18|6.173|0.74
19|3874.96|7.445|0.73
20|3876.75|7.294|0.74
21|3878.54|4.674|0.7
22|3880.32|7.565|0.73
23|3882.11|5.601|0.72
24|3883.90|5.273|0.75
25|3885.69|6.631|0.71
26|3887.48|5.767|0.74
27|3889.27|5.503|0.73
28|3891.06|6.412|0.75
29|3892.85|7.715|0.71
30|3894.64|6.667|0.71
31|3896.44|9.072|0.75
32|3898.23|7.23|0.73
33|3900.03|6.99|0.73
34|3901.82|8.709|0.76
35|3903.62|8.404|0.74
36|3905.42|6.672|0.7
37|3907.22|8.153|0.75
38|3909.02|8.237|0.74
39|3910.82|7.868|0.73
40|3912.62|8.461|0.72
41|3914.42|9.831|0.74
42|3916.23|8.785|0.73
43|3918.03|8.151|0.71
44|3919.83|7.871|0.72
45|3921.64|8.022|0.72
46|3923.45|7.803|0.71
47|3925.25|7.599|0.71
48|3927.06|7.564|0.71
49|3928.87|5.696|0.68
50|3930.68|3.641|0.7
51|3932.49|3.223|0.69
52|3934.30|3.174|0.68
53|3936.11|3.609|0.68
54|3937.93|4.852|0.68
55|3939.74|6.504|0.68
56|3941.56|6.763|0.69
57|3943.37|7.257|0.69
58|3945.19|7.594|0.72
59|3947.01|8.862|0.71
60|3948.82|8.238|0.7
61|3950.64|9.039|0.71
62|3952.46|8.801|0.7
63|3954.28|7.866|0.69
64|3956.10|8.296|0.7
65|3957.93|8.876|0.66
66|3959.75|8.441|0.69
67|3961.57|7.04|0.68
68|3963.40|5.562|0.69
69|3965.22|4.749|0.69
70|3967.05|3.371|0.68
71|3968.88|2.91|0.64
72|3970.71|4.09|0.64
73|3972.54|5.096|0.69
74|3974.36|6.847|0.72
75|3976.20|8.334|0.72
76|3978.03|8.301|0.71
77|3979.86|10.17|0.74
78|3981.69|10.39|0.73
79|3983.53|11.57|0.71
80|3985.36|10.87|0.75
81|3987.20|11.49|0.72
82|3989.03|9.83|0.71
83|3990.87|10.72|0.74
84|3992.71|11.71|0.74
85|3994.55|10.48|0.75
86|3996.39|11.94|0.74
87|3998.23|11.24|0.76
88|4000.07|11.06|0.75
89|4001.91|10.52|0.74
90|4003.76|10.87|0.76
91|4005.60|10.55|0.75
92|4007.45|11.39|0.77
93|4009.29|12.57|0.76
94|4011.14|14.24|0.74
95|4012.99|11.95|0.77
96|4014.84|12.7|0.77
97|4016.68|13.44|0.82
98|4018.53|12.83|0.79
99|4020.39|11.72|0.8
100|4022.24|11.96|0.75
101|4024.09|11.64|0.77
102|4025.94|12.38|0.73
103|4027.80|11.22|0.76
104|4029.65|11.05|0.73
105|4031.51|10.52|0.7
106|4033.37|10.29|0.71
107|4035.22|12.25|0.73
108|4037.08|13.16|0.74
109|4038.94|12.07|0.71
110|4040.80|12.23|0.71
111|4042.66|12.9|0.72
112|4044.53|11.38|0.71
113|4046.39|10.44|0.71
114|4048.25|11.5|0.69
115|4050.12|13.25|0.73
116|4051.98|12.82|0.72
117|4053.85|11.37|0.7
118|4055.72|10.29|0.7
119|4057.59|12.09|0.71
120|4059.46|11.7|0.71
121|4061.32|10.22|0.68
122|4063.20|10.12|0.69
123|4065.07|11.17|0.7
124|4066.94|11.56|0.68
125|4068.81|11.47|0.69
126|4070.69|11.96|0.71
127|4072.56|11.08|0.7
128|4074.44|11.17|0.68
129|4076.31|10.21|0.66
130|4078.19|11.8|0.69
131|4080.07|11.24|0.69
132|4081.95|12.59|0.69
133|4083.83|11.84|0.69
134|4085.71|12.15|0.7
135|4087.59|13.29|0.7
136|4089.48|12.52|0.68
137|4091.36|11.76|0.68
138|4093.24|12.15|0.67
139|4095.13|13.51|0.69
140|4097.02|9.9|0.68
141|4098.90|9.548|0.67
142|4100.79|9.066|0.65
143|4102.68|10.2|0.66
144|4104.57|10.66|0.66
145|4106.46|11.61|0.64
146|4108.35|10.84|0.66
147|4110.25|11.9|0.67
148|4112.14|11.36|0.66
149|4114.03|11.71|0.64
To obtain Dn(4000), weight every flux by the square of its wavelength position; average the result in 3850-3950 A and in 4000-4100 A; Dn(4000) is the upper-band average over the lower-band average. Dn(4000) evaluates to 1.84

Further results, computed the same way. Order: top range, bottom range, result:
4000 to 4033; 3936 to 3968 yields 1.73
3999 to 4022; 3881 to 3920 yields 1.70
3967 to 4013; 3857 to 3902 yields 1.55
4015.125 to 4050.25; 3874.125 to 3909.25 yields 1.83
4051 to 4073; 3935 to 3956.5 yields 1.66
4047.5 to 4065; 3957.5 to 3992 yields 1.52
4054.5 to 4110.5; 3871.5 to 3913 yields 1.77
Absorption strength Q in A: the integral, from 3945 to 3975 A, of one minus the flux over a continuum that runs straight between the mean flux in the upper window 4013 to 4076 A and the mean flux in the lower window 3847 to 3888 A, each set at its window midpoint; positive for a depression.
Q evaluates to 7.8 A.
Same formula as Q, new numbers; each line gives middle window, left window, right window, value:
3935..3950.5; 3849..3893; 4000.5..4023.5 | 4.2 A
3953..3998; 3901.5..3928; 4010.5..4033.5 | 8.9 A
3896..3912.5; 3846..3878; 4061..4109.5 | -0.7 A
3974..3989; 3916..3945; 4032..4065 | -2.2 A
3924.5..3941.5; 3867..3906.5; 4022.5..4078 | 6.2 A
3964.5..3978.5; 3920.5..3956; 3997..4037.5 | 5.5 A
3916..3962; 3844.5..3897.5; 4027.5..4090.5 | 7.8 A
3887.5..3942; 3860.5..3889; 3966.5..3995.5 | 2.1 A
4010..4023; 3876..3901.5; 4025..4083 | -2.8 A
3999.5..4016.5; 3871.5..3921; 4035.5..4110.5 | -3.2 A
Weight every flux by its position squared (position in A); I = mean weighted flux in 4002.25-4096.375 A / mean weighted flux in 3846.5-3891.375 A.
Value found 1.99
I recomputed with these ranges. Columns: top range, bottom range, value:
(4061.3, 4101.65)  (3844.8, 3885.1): 1.92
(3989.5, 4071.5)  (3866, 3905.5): 1.84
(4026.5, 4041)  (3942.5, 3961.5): 1.46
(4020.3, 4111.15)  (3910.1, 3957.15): 1.72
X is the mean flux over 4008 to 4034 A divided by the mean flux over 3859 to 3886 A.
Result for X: 1.84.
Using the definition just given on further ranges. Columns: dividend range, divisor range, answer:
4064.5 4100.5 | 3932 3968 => 1.74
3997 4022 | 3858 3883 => 1.81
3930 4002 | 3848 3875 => 1.18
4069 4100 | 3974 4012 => 1.08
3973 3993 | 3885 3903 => 1.39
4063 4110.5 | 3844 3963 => 1.62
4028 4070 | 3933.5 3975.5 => 1.79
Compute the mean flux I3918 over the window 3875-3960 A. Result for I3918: 7.13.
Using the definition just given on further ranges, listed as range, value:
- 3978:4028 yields 11.5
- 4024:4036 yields 11.3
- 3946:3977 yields 6.84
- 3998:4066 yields 11.7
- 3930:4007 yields 8.01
